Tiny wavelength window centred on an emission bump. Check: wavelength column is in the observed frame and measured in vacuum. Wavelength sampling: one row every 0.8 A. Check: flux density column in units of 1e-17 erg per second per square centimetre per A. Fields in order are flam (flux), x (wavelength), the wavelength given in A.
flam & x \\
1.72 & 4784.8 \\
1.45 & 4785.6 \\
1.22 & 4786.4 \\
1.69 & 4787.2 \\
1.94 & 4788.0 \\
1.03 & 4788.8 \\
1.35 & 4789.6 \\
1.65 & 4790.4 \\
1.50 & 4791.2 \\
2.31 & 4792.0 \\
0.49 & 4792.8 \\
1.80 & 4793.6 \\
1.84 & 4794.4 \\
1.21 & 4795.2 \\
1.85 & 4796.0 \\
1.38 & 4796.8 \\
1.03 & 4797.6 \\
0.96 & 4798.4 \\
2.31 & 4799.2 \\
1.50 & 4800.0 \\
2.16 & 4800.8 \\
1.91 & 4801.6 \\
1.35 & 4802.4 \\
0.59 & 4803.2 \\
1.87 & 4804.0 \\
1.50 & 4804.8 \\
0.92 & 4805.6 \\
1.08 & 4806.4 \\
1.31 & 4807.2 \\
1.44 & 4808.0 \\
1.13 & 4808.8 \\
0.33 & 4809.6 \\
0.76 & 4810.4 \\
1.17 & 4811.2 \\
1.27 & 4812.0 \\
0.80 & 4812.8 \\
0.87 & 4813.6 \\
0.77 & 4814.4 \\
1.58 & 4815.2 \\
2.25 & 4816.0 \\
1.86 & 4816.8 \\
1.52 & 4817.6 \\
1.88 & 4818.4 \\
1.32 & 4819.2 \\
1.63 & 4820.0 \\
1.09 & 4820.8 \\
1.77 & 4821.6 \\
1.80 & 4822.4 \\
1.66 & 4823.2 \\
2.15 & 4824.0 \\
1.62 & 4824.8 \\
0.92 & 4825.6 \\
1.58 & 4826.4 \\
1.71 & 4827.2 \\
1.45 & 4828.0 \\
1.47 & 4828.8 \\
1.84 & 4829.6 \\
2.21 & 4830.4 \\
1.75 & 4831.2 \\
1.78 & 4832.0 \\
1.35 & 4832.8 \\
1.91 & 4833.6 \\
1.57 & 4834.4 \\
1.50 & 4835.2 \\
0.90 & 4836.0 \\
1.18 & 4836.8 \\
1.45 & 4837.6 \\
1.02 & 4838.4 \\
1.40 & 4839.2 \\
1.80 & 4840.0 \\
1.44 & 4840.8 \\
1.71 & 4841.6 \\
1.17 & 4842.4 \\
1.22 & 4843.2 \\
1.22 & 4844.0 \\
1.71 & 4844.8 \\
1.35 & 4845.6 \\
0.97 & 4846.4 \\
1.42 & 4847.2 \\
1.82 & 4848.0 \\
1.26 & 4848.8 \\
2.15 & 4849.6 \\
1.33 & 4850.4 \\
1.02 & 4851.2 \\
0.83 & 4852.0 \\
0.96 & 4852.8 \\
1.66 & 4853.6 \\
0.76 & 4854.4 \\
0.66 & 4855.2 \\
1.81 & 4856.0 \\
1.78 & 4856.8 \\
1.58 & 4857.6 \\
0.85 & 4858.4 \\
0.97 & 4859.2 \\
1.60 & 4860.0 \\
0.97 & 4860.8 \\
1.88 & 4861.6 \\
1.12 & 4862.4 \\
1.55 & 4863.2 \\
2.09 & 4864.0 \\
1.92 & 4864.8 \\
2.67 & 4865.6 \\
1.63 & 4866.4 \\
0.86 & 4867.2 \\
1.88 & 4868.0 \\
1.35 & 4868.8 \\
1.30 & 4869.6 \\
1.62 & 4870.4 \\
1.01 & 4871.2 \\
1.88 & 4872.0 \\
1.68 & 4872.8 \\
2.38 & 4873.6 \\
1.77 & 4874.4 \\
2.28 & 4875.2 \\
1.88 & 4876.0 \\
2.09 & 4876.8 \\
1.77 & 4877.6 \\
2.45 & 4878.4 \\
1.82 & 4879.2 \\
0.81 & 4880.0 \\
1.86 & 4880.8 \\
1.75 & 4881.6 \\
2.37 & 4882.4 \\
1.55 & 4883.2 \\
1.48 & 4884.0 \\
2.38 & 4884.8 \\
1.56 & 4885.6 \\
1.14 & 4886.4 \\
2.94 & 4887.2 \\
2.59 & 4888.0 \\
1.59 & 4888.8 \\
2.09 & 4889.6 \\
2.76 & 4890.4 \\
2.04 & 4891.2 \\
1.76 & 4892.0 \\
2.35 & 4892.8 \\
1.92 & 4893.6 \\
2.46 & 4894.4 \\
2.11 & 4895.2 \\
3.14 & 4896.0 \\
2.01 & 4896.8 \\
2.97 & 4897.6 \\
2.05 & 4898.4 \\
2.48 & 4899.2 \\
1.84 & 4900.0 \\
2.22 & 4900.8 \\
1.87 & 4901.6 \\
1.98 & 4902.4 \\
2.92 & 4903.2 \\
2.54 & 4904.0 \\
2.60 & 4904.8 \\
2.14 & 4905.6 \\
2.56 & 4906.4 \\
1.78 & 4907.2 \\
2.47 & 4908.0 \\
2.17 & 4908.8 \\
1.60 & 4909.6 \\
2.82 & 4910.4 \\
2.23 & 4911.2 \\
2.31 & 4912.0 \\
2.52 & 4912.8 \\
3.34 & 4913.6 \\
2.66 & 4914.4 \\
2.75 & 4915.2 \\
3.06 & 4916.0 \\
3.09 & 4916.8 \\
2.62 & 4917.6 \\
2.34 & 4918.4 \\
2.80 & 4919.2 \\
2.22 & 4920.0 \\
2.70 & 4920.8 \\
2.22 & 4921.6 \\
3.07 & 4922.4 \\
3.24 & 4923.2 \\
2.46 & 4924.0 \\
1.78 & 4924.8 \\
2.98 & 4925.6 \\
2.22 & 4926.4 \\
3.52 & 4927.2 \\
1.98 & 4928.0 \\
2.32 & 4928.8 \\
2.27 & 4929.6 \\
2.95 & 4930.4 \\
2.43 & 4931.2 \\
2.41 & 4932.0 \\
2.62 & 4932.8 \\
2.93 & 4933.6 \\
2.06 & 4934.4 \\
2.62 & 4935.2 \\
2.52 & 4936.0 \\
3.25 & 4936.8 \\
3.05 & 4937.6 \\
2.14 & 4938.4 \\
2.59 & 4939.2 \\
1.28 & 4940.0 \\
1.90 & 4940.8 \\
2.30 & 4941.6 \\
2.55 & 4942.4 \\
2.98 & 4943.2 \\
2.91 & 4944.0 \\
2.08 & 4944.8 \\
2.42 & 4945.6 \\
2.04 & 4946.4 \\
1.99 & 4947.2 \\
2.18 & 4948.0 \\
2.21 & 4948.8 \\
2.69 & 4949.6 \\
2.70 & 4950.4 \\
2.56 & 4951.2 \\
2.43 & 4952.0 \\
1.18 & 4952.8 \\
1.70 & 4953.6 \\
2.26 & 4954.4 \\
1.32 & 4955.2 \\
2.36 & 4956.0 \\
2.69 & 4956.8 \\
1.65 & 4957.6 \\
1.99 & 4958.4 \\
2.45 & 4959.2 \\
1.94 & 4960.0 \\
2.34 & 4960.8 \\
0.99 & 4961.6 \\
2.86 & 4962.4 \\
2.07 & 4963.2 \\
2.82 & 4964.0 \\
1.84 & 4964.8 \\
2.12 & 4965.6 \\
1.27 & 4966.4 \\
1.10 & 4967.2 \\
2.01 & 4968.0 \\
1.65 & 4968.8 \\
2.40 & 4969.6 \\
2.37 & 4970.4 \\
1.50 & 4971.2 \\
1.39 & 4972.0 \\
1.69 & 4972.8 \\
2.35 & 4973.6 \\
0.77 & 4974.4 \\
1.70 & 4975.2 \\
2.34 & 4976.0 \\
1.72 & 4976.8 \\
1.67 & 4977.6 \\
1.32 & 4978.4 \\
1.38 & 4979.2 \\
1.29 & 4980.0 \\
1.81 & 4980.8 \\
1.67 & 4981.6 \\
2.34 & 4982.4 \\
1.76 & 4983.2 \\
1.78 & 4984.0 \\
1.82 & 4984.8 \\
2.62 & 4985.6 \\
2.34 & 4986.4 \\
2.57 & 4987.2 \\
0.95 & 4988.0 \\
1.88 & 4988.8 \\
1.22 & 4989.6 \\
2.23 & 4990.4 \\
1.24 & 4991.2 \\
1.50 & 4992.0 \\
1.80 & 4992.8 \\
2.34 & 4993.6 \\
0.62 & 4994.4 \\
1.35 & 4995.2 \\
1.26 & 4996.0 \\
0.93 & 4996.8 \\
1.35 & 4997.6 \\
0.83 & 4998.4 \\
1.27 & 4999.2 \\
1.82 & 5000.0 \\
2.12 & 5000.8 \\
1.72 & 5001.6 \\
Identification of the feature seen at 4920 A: C III]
